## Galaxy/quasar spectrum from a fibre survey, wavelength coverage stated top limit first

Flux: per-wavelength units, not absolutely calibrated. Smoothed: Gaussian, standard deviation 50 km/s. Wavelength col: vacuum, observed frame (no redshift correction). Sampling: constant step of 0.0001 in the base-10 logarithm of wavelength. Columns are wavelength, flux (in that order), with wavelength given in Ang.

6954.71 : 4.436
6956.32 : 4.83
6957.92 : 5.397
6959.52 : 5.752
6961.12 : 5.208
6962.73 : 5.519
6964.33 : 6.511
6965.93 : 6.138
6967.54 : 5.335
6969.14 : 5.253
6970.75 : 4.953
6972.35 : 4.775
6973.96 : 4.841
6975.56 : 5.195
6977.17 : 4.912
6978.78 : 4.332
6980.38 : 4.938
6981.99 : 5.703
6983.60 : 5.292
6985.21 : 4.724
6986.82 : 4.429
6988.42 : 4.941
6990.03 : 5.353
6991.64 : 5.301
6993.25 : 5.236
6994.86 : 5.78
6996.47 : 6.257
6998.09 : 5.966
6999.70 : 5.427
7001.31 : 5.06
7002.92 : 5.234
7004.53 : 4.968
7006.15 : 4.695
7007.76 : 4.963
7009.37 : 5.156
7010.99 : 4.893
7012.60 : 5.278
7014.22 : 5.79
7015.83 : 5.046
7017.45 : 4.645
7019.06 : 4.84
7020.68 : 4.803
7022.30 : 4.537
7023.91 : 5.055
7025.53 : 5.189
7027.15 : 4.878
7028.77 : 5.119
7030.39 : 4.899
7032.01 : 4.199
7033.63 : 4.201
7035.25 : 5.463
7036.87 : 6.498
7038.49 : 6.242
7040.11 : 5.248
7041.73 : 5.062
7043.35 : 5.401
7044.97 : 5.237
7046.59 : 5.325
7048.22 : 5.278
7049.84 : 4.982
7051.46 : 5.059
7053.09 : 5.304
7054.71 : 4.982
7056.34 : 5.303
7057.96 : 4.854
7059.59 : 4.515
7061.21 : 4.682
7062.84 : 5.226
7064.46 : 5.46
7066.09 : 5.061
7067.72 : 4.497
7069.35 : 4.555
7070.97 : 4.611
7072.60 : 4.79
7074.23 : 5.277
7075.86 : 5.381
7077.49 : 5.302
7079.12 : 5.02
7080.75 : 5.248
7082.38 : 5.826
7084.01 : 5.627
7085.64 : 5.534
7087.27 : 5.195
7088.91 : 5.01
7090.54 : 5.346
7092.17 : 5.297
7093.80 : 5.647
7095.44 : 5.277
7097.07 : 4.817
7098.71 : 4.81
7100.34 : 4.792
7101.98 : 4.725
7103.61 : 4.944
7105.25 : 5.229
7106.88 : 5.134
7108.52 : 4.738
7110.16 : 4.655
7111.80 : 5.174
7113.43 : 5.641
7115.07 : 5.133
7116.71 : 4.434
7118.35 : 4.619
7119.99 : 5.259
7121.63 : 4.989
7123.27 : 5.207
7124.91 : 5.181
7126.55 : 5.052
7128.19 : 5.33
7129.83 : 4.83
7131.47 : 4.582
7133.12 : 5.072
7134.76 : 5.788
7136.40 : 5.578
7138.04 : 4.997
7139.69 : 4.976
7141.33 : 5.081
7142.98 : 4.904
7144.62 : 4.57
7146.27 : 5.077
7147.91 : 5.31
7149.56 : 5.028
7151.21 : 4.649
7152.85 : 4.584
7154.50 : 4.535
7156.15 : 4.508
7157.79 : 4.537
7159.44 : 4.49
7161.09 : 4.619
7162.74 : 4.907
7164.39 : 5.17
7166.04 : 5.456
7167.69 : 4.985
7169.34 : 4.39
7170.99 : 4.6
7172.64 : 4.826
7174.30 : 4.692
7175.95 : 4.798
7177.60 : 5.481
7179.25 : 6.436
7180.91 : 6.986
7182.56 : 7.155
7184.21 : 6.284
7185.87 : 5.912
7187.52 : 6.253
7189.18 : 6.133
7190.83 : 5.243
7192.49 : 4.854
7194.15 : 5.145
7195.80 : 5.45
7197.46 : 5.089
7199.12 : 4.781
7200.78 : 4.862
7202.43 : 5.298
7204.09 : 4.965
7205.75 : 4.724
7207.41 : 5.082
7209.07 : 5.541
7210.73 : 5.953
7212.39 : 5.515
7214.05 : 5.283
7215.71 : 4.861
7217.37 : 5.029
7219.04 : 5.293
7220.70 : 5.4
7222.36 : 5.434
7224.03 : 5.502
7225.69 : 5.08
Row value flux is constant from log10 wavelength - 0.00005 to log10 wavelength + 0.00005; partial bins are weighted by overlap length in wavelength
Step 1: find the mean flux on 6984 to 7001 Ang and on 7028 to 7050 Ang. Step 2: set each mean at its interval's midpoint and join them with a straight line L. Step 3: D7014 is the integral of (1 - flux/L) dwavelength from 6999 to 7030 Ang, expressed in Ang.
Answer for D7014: 1.5 Ang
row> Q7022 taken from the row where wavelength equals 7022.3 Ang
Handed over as 4.537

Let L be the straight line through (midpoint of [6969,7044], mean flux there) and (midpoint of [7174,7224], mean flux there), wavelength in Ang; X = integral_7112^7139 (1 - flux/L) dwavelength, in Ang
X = 1.2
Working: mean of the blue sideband 5.13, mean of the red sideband 5.47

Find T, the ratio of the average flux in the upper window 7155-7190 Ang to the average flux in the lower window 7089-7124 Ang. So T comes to 1.06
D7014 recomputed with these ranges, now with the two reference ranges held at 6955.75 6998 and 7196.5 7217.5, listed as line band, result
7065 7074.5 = 0.80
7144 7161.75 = 1.60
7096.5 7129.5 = 1.37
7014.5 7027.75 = 0.87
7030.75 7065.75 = 0.53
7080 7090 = -0.35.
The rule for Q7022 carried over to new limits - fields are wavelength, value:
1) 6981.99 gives 5.703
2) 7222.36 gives 5.434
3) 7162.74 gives 4.907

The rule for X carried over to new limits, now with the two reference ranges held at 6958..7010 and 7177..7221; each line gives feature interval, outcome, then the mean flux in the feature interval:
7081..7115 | 1.4 Ang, 5.17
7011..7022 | 0.6 Ang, 5.03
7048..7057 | 0.3 Ang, 5.14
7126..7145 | 1.3 Ang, 5.08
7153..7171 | 2.4 Ang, 4.75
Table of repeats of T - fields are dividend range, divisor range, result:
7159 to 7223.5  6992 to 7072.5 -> 1.04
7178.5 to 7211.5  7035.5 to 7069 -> 1.08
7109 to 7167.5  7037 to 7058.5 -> 0.94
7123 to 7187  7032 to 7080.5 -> 1.01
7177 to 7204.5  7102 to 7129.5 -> 1.13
